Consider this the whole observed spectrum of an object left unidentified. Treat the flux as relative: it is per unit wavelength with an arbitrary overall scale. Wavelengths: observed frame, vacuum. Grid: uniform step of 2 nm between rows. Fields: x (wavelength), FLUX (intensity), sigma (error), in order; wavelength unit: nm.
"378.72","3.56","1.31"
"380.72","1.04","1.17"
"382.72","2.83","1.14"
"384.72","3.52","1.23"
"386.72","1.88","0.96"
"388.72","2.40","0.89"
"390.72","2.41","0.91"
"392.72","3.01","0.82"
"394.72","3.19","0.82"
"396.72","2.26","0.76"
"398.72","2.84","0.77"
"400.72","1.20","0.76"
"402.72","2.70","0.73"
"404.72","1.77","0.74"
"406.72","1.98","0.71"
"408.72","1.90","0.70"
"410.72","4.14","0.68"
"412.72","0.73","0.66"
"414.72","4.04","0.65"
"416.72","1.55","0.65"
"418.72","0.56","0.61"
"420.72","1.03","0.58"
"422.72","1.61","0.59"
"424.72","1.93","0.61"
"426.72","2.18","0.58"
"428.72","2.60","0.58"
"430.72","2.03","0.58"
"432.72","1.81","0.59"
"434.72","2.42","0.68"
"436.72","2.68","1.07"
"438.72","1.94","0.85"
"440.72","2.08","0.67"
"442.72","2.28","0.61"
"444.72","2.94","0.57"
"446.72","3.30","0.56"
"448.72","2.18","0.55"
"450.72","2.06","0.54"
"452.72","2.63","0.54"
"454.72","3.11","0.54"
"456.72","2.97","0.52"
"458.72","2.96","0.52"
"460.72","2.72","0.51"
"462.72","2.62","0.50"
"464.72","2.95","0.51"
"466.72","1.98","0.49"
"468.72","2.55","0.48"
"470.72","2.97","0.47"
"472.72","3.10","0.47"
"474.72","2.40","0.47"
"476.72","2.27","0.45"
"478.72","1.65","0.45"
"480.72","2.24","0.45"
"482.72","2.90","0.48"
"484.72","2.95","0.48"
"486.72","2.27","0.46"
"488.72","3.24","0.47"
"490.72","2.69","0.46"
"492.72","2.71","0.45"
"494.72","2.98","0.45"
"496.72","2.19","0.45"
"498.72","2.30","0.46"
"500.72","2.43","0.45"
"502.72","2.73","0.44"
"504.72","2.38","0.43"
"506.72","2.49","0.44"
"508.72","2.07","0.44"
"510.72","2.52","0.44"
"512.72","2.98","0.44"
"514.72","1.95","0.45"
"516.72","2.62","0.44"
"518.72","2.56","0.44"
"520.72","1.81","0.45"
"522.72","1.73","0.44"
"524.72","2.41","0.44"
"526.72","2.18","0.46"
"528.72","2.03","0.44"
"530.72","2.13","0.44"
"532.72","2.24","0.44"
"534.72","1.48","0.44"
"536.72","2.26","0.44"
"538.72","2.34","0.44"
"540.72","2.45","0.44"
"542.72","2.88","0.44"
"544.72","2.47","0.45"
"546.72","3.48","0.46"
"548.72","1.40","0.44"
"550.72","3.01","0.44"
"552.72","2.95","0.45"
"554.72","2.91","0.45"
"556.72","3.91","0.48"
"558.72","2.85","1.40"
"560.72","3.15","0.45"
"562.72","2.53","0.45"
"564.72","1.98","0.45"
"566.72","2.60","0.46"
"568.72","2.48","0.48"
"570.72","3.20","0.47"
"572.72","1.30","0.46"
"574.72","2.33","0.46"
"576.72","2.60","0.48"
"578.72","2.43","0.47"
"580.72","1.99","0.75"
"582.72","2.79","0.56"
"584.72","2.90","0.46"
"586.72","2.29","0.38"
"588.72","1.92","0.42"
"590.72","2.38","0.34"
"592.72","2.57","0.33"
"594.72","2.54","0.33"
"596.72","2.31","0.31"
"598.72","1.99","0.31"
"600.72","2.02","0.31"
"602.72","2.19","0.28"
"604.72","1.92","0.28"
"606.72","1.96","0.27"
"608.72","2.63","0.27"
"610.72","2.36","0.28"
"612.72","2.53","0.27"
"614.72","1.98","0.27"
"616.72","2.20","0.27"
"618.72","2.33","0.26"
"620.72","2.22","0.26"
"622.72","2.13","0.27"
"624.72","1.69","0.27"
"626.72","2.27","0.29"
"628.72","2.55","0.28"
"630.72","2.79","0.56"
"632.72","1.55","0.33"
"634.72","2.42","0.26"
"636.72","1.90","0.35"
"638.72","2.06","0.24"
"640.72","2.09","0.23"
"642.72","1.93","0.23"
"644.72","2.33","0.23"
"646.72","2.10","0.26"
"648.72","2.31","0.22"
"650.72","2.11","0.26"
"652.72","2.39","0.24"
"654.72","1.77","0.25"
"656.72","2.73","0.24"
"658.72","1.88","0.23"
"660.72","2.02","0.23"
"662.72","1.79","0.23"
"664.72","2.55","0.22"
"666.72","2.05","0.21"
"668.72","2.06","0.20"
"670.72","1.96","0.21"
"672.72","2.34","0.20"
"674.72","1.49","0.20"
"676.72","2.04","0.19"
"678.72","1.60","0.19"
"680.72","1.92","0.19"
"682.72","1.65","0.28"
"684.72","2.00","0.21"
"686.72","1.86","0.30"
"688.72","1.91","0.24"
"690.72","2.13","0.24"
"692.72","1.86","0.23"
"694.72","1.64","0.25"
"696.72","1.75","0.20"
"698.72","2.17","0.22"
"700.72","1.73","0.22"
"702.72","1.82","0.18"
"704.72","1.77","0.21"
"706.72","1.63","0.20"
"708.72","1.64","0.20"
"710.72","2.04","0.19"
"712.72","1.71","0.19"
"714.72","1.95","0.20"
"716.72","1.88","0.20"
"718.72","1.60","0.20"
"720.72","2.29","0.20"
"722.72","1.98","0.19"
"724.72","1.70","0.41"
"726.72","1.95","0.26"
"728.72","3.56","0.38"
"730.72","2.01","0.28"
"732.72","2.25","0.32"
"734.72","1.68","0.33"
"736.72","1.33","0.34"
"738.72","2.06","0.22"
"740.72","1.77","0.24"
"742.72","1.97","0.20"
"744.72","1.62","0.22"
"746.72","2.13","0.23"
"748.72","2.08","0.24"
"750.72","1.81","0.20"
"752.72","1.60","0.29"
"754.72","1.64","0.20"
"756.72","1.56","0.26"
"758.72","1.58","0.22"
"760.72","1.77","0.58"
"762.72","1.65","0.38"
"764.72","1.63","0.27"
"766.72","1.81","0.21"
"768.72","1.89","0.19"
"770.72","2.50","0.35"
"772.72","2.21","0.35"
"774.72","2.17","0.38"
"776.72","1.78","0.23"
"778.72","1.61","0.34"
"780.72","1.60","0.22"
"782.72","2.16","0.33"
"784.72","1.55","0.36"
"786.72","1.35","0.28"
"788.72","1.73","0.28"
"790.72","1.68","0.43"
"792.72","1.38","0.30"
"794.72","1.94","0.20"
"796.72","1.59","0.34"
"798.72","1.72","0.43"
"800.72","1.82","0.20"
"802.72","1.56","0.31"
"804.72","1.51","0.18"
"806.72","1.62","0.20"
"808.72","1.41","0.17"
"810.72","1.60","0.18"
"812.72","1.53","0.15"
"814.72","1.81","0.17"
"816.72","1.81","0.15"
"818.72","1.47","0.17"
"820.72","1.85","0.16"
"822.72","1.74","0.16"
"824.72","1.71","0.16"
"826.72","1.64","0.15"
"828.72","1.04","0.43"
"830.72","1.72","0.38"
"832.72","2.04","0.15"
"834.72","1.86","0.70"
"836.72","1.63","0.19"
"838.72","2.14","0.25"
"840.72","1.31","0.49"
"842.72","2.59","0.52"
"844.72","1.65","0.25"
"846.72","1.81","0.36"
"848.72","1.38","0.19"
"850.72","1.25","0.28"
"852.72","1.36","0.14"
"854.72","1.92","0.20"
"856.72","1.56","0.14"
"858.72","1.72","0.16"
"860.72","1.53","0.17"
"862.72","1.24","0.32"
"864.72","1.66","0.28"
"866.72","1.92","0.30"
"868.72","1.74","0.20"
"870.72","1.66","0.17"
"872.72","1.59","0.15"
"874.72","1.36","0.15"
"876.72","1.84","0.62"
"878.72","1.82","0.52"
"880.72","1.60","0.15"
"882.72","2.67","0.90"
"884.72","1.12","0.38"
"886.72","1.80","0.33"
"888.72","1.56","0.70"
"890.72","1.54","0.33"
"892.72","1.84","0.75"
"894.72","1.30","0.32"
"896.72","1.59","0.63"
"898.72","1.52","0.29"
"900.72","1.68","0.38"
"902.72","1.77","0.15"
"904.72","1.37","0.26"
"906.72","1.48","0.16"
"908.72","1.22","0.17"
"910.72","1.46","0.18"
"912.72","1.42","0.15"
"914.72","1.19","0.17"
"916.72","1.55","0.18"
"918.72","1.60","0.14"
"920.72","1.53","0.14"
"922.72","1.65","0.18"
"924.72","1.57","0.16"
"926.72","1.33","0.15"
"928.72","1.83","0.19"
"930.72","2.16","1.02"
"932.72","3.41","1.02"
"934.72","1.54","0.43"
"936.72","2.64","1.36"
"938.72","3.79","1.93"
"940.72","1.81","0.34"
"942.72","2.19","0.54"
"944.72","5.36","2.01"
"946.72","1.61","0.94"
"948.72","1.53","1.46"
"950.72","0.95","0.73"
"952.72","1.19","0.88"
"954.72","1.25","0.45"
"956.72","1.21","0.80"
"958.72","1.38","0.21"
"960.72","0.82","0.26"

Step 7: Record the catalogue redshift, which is 0.11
